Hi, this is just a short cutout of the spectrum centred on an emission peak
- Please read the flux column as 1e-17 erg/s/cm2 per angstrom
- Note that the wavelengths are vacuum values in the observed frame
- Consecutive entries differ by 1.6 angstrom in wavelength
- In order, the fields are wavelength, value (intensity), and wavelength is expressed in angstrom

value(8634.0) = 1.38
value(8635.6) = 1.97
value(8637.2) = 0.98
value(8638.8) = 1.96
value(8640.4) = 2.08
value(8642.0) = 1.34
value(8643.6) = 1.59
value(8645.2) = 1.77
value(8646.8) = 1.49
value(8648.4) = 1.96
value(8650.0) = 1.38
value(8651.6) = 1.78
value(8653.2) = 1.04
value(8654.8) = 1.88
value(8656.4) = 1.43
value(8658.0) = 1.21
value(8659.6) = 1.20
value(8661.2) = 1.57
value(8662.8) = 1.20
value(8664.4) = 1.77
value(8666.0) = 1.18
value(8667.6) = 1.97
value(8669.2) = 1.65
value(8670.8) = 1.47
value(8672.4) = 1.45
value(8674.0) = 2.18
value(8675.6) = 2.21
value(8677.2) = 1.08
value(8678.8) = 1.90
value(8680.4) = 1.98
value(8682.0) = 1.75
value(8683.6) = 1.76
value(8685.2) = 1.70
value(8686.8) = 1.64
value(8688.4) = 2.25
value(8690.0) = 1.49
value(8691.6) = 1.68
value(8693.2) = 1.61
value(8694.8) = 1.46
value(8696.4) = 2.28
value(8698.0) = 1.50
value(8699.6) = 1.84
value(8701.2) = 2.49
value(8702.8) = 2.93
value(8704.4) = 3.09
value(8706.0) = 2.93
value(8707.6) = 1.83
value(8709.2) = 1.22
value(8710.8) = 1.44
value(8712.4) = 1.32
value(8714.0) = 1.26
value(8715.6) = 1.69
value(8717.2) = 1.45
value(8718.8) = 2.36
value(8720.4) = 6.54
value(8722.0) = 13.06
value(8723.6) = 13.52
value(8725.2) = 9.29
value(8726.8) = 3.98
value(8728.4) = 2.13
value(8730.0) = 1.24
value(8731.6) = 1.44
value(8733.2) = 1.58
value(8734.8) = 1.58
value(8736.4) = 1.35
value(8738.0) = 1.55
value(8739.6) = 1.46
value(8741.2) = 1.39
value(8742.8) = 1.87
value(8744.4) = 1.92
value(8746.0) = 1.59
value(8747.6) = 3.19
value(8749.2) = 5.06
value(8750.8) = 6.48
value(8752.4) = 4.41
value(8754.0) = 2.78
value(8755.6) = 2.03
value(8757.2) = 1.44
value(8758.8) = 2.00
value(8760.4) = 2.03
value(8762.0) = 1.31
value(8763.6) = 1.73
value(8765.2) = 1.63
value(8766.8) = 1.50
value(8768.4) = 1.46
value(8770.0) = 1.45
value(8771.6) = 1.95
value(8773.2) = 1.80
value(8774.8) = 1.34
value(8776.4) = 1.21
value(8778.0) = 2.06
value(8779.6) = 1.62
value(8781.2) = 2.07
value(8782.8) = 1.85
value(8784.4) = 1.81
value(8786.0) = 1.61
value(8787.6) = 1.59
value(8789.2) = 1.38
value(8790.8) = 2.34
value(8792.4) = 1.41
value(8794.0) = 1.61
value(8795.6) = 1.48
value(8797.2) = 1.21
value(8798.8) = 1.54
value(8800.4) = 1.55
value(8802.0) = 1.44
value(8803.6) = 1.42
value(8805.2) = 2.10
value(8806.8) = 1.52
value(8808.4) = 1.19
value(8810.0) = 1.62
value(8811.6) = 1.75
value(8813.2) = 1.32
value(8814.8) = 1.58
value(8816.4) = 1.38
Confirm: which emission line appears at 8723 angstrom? H-alpha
